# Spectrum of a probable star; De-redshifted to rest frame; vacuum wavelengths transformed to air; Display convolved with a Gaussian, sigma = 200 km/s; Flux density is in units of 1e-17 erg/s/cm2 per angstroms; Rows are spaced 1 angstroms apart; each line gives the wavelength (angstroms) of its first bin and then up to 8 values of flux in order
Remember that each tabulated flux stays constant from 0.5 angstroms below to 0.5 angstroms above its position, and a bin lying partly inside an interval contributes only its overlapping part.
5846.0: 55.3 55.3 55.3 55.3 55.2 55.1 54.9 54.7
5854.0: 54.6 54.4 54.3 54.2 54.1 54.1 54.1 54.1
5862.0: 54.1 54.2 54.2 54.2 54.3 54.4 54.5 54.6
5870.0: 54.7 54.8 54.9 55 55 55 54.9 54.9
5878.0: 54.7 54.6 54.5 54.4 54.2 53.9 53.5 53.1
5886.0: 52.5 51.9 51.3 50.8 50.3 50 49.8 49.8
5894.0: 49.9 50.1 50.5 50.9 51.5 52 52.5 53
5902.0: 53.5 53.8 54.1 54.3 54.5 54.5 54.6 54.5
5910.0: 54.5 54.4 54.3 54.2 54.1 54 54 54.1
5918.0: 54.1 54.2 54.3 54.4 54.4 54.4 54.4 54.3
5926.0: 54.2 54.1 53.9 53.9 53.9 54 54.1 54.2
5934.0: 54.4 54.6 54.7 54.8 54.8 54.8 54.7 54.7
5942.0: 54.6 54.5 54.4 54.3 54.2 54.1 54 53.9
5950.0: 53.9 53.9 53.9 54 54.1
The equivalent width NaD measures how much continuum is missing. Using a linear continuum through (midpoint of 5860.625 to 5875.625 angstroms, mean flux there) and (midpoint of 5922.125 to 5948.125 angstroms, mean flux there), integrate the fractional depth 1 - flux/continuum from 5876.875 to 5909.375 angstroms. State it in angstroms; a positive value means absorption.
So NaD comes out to 1.09 angstroms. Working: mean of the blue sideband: 54.5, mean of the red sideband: 54.4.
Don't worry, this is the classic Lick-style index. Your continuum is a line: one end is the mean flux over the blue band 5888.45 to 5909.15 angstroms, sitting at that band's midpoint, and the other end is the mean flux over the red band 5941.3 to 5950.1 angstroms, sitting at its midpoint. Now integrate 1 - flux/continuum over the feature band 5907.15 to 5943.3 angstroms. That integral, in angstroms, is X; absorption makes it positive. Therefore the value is -0.7 angstroms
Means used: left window 52.1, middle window 54.3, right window 54.2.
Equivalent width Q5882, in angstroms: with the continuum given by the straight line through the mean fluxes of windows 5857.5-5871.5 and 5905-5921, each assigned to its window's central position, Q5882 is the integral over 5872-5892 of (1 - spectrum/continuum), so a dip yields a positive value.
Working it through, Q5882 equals 0.4 angstroms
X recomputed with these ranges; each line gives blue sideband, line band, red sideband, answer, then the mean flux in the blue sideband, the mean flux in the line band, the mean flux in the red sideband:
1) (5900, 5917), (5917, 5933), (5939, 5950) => 0.01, 54.1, 54.2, 54.3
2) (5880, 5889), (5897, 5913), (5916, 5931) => -0.01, 53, 53.7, 54.2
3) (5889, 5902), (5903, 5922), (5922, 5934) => -0.60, 51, 54.3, 54.1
